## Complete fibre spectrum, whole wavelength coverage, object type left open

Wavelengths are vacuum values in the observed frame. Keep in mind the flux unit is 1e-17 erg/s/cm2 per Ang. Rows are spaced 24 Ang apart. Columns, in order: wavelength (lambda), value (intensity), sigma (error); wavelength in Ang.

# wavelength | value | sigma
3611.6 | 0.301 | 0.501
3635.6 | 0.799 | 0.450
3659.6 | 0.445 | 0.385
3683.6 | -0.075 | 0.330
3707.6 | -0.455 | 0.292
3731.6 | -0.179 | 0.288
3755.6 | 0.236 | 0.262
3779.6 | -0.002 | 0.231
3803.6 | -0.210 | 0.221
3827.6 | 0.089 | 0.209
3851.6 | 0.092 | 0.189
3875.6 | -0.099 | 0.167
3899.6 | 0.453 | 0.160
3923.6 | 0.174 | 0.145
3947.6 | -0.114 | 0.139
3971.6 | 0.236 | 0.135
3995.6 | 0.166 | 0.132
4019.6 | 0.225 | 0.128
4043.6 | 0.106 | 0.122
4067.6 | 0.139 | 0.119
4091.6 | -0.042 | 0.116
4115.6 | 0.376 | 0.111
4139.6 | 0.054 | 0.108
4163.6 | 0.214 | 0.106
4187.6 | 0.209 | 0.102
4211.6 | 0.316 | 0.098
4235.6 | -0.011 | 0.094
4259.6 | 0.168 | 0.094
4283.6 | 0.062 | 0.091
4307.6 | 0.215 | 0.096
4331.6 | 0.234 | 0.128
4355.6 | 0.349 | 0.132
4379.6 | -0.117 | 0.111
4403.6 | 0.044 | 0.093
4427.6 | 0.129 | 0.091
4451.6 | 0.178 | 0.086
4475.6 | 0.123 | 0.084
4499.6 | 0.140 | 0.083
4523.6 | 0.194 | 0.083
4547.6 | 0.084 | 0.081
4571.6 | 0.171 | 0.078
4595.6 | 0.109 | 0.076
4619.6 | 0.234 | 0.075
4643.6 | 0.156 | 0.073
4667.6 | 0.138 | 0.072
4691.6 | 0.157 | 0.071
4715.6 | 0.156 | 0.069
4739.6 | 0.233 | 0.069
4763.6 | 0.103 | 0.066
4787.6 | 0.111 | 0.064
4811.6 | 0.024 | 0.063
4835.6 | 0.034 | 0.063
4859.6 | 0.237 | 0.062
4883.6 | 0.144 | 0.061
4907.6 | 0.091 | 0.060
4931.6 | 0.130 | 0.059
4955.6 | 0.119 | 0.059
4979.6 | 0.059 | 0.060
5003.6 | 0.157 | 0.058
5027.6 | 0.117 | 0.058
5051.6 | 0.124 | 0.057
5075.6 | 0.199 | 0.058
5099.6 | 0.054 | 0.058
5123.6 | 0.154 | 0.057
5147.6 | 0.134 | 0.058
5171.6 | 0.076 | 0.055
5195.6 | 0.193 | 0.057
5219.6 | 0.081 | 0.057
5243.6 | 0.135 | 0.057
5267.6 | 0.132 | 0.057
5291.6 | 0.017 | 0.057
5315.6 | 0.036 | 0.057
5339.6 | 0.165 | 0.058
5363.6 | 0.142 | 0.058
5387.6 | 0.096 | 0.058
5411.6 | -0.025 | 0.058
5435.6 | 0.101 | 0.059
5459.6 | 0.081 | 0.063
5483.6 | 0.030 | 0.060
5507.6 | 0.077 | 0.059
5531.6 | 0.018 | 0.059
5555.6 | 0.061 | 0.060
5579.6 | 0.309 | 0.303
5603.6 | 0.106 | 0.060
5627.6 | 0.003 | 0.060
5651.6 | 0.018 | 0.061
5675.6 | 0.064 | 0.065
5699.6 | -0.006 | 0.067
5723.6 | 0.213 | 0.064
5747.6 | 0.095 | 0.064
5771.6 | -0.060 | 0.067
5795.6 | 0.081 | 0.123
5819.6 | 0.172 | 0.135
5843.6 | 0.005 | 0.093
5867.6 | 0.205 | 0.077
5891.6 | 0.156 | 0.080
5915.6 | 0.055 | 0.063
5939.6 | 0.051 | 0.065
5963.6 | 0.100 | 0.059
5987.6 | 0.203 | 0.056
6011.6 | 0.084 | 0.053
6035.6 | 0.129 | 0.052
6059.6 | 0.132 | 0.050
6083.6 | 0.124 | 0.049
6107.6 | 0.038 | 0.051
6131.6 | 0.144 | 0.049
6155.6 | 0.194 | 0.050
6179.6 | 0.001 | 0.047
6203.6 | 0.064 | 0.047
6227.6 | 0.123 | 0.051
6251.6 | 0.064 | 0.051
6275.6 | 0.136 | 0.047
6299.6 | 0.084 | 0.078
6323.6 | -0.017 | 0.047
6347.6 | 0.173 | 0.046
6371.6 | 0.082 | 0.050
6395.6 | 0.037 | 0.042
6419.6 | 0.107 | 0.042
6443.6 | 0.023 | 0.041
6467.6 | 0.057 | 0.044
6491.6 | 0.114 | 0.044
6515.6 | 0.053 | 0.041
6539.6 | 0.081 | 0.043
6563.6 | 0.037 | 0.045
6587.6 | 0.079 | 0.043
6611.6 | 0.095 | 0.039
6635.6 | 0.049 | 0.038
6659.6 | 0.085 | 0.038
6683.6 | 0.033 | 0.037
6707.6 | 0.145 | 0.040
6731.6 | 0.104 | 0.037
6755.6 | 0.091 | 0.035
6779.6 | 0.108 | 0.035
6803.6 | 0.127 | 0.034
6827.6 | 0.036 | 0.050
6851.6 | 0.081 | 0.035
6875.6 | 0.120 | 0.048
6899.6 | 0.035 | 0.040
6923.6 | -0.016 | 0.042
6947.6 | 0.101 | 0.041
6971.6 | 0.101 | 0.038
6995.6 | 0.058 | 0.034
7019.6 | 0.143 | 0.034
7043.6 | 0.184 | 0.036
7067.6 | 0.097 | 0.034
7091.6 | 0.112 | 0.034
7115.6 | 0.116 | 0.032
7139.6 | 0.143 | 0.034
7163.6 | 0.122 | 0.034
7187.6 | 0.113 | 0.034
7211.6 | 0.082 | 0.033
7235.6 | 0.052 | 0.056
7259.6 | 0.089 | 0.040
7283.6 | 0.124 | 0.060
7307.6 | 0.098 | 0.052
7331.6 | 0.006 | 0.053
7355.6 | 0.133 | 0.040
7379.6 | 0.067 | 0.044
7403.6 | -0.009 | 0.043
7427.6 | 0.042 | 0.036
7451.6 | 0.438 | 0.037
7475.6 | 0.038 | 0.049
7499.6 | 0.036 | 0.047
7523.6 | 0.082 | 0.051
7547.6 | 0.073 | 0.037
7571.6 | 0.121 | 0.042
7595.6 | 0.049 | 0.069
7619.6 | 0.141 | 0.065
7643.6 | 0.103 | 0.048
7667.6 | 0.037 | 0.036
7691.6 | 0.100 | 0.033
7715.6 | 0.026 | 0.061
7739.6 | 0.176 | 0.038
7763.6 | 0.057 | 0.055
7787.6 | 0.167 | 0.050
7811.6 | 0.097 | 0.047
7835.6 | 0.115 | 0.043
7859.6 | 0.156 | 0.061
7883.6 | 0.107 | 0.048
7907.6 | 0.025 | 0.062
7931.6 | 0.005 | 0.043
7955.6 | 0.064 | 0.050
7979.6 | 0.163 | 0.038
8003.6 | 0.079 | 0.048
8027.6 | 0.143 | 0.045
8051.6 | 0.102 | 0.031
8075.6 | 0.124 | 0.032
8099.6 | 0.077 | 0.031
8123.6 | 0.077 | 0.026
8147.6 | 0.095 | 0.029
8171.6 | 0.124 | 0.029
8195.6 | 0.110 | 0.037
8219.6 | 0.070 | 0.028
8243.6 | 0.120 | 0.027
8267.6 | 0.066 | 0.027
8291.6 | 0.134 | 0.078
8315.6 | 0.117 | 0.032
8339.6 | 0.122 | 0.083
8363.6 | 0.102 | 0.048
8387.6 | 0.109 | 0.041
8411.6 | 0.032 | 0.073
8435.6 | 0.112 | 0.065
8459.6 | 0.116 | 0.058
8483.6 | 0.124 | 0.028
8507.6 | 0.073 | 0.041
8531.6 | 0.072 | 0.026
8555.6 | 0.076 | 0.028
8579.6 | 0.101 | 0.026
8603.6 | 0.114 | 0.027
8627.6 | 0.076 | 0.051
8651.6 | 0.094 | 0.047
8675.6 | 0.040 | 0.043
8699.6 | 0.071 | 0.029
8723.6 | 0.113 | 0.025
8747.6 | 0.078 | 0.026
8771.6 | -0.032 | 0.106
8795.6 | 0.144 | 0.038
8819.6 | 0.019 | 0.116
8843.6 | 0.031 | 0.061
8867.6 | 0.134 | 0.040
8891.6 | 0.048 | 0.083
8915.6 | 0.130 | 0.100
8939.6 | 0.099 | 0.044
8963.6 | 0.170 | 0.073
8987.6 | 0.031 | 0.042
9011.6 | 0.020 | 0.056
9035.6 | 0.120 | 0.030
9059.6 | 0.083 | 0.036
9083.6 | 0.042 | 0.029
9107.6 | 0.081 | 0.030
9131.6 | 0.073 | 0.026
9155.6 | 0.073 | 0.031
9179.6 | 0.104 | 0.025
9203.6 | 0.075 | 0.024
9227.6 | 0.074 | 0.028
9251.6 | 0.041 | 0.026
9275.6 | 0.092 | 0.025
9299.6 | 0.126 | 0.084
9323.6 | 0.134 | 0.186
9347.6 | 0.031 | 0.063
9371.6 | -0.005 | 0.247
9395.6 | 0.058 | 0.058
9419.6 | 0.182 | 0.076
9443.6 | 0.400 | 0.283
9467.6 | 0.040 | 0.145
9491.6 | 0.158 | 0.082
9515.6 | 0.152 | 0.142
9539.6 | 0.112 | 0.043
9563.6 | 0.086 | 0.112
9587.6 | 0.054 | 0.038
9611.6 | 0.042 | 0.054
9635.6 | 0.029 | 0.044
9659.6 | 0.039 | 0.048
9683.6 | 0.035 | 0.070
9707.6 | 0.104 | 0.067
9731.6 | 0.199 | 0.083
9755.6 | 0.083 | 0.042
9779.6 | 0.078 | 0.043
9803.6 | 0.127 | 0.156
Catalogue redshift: 1.000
